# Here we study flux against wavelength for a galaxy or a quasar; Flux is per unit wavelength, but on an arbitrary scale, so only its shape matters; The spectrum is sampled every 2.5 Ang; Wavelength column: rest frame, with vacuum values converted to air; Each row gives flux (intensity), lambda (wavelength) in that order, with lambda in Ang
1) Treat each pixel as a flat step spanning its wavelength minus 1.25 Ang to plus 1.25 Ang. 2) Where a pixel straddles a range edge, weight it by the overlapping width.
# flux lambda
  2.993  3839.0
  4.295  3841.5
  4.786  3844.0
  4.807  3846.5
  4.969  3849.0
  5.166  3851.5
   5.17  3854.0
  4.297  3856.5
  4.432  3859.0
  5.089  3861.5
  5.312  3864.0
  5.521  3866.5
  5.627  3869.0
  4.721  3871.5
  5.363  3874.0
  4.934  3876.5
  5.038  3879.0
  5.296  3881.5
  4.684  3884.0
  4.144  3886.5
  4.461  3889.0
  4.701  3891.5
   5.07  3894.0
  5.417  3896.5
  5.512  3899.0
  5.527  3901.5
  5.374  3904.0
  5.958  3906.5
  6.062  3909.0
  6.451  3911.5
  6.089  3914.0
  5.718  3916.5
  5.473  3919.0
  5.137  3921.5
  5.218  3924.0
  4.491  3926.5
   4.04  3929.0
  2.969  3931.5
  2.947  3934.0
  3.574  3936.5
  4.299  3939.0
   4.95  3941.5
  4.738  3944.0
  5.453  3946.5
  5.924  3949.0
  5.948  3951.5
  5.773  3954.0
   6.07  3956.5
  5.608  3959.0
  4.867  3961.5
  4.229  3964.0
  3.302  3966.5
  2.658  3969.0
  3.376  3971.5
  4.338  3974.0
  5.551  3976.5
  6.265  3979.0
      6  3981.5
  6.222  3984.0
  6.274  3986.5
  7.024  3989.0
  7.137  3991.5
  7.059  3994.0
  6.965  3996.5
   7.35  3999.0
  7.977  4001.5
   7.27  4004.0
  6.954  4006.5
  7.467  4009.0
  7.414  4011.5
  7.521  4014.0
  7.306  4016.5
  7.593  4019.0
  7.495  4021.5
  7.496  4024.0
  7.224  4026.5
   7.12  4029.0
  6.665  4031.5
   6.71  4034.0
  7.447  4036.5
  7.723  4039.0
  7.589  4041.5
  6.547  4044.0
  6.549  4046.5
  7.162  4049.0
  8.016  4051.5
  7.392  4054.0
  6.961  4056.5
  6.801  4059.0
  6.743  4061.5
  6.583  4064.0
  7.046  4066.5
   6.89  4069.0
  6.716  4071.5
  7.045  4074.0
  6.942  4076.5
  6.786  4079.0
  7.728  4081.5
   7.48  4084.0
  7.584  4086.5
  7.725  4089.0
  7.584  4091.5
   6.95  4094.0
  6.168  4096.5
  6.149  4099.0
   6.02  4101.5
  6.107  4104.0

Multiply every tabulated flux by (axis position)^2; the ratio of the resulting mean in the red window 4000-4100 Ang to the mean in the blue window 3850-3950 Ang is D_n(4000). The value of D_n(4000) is 1.5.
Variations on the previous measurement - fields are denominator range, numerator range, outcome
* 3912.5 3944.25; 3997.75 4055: 1.67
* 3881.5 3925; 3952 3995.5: 1.05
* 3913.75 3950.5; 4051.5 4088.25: 1.61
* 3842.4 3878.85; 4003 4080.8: 1.56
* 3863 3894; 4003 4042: 1.58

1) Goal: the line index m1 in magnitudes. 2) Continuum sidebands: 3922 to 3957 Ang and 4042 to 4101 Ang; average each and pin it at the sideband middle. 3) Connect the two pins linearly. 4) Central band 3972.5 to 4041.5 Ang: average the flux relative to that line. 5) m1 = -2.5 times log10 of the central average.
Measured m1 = -0.18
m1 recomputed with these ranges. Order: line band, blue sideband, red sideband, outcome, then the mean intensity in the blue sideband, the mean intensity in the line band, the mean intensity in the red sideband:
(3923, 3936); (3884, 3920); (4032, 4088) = 0.413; 5.4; 3.89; 7.11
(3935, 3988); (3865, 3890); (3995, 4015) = 0.289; 4.99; 5.02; 7.36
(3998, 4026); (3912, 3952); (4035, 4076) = -0.184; 4.82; 7.44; 7.07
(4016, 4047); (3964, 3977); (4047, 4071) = -0.198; 3.78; 7.2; 7.04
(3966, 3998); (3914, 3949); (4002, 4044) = 0.101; 4.64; 5.62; 7.3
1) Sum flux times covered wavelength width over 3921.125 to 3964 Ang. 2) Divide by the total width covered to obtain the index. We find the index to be 4.8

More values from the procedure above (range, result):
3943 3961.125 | 5.62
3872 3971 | 4.95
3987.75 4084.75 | 7.18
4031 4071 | 7.05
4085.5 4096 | 7.37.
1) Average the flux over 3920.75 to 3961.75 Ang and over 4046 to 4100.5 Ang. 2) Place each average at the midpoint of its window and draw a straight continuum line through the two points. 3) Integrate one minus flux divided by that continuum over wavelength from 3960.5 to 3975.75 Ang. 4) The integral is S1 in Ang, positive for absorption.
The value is 4.2 Ang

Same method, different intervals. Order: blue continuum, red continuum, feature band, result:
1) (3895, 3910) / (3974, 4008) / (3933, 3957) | 4.7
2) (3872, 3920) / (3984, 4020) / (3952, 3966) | 2.6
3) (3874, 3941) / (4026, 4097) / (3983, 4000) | -2.0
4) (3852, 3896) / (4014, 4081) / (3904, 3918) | -1.5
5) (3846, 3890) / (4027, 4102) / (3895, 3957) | 4.5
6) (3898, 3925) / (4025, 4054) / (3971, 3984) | 2.3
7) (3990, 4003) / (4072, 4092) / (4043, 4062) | 0.7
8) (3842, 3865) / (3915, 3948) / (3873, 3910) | -3.5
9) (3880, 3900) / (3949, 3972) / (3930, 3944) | 2.8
